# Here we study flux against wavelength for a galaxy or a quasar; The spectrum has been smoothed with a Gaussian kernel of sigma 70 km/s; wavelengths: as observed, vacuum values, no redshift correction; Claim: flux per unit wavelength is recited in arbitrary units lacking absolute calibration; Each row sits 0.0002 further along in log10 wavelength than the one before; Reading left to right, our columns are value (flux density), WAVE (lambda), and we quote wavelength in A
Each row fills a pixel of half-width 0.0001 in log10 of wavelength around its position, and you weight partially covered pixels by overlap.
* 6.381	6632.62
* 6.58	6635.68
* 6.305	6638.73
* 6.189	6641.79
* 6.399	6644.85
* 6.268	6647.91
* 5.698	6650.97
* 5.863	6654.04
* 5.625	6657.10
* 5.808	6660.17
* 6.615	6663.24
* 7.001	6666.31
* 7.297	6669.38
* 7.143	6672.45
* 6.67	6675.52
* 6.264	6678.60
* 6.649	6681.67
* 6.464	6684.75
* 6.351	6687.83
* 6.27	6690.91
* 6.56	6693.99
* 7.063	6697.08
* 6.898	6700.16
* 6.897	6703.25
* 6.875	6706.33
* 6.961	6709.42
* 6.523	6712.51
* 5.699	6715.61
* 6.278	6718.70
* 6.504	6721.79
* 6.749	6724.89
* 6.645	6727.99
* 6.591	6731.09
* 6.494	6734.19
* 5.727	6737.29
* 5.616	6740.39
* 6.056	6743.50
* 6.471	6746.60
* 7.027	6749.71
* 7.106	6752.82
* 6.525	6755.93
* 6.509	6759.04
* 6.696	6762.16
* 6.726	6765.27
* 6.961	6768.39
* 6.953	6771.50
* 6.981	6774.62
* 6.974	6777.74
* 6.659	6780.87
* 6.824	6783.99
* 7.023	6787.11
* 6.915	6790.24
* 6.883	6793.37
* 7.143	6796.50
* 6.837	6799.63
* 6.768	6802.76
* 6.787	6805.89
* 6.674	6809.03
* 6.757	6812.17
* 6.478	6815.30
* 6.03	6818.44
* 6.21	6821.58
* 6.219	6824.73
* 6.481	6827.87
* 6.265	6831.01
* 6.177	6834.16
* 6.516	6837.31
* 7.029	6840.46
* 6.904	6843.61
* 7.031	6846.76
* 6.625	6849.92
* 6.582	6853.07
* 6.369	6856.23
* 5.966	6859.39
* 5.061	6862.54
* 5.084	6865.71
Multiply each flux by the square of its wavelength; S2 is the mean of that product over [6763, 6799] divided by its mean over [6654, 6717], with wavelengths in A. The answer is 1.08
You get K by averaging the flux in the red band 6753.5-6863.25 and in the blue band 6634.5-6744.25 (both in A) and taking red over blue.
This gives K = 1.03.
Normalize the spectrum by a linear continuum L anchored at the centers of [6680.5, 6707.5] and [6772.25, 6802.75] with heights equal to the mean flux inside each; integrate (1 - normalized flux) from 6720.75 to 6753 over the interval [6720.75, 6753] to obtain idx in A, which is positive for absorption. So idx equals 1.7 A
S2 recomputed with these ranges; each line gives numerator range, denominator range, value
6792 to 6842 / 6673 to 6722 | 1.04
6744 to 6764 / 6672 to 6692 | 1.05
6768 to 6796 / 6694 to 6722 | 1.07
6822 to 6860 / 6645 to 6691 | 1.07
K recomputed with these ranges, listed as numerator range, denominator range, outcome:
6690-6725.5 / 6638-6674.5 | 1.04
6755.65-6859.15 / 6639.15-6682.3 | 1.05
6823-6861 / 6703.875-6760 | 1.01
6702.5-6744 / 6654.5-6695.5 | 0.98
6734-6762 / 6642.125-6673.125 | 1.01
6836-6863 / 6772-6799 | 0.94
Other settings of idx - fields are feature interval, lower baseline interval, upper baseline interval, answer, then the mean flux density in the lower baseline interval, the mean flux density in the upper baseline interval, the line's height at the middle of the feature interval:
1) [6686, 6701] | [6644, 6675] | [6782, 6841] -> -0.4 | 6.38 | 6.63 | 6.44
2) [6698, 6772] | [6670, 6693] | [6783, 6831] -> 0.5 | 6.58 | 6.65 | 6.61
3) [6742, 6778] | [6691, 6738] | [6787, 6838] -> -0.9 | 6.57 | 6.59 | 6.58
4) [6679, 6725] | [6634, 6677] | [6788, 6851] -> -0.8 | 6.39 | 6.64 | 6.46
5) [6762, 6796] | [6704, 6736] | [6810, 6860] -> -2.0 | 6.53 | 6.49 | 6.51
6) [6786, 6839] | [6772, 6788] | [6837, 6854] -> 2.0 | 6.89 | 6.81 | 6.85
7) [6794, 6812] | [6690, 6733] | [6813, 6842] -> -1.1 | 6.61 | 6.39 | 6.44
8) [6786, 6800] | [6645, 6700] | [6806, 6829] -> -1.2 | 6.46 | 6.43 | 6.43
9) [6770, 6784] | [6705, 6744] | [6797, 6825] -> -0.9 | 6.37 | 6.57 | 6.49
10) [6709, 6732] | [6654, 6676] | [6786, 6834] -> 0.3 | 6.54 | 6.61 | 6.57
